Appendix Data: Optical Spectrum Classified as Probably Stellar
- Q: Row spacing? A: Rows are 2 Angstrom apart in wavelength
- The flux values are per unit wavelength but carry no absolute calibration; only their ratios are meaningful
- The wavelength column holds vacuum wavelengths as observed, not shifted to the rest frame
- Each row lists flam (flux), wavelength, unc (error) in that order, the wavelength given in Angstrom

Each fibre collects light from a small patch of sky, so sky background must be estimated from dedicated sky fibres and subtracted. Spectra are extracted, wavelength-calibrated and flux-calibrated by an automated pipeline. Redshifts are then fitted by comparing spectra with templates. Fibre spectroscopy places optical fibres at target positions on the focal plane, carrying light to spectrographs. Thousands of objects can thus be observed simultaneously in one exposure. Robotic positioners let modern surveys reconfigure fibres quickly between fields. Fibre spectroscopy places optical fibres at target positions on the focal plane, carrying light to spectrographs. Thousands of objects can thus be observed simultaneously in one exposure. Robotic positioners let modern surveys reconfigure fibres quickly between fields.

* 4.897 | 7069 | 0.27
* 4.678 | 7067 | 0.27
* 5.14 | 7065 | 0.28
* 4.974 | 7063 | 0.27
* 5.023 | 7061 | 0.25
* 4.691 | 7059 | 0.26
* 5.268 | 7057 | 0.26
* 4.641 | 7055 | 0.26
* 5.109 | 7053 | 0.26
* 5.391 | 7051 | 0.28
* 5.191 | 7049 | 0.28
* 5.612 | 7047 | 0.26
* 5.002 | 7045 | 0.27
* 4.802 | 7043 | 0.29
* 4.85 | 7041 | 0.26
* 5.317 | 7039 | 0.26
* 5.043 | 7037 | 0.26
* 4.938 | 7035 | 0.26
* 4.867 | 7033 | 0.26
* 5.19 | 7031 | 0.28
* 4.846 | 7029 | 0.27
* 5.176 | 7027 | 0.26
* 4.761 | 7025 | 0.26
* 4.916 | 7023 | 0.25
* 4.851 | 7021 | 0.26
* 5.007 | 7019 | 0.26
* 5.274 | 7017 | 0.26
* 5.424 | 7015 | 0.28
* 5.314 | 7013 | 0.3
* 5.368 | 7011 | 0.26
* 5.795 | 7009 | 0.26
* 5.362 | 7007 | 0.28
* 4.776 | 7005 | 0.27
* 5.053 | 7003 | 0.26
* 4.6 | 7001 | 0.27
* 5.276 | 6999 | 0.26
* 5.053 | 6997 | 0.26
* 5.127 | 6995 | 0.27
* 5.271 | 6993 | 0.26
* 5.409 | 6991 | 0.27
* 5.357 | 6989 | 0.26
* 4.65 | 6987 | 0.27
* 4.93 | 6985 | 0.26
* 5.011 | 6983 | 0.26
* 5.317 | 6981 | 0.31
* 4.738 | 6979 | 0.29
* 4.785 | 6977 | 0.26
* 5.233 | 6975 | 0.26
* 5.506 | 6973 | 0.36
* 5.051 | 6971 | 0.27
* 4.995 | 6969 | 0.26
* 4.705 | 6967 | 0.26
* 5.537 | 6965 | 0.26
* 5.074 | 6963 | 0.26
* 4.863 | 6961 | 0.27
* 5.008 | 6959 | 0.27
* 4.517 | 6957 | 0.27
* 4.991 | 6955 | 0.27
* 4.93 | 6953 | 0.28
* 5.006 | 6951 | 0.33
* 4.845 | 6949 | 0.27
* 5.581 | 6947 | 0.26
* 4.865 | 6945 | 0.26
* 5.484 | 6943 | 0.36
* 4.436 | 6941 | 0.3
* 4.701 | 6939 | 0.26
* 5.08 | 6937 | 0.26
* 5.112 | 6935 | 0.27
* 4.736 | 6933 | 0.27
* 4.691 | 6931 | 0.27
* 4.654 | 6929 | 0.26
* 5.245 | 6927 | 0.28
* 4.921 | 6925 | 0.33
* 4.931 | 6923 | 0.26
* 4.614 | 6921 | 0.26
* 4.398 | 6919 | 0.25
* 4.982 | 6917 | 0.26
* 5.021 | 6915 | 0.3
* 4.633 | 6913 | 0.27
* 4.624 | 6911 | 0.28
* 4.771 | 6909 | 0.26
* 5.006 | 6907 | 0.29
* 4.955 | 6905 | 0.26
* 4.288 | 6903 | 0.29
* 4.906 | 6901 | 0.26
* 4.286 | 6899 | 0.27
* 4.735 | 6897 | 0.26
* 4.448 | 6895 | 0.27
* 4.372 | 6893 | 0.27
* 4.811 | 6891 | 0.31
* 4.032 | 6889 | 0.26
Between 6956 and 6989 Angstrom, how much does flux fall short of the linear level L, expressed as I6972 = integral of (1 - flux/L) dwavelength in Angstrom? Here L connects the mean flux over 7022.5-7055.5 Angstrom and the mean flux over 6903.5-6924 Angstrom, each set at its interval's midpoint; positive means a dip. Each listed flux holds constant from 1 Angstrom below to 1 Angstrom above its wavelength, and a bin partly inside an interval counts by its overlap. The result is -0.7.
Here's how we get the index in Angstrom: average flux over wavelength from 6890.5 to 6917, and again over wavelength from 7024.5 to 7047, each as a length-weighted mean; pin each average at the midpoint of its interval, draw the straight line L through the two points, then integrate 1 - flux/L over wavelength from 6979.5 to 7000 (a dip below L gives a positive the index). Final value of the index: -1.0 Angstrom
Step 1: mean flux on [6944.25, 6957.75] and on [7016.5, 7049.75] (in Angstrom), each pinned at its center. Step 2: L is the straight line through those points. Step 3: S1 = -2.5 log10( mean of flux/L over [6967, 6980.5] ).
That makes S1 -0.01 mag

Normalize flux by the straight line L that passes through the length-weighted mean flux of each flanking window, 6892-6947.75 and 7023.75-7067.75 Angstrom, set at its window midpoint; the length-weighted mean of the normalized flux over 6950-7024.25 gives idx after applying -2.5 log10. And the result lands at -0.04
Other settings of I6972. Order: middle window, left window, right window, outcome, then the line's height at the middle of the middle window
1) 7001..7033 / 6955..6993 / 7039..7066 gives -0.4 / 5.05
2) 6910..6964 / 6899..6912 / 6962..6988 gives -0.2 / 4.87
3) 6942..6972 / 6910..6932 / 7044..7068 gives -1.0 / 4.86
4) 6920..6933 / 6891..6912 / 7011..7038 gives -0.3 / 4.73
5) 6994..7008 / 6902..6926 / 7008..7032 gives 0.1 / 5.09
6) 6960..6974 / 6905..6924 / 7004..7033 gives -0.4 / 4.96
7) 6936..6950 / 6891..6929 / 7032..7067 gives -0.6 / 4.8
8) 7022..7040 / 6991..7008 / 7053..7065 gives 0.0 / 5.02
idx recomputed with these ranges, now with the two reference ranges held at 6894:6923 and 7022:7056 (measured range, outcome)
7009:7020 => -0.074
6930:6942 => -0.005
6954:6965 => -0.026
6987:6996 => -0.065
